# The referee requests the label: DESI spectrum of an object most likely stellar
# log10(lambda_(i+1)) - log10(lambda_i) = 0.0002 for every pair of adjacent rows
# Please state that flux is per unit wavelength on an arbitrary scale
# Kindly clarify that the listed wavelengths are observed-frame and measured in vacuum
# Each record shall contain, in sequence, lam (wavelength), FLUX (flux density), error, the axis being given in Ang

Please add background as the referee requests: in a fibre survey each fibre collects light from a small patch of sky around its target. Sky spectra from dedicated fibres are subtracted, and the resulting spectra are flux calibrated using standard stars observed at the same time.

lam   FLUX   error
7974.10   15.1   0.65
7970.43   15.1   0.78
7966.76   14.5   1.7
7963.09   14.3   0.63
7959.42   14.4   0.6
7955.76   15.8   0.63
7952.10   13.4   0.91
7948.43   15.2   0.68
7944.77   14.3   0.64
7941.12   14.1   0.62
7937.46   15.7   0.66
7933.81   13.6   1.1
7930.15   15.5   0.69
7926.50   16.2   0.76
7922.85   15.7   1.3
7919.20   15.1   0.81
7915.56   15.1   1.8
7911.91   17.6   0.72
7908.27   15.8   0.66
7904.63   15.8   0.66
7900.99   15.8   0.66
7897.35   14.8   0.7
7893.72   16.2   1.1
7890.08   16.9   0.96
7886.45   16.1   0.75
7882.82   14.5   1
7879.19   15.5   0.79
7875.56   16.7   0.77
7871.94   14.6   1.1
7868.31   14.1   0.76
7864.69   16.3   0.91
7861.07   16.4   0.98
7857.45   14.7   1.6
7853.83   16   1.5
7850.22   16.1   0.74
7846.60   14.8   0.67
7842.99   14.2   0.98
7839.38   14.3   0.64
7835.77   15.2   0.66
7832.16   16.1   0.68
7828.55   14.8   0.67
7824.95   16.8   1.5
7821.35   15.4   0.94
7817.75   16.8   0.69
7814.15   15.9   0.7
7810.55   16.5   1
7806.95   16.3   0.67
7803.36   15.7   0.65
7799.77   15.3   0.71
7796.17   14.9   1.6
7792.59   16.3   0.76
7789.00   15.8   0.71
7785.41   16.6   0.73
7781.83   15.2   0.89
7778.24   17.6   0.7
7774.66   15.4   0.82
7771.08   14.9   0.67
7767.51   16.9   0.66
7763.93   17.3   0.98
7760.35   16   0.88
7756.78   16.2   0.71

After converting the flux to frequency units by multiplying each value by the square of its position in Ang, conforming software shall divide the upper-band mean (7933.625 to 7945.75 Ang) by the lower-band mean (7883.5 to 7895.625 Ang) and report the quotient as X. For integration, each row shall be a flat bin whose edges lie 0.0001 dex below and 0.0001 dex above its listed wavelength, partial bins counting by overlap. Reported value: 0.9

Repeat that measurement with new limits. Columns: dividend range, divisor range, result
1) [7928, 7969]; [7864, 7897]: 0.95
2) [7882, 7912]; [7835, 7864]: 1.05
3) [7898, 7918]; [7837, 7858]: 1.07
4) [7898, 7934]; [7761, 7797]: 1.01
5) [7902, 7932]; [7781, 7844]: 1.04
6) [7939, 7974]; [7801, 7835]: 0.95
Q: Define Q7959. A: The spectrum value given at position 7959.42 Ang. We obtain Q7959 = 14.4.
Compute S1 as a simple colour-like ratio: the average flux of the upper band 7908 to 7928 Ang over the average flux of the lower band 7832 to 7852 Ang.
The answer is 1.1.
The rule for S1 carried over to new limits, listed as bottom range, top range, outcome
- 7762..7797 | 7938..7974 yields 0.91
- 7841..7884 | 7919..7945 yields 0.98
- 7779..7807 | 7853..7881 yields 0.98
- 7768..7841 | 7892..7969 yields 0.96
